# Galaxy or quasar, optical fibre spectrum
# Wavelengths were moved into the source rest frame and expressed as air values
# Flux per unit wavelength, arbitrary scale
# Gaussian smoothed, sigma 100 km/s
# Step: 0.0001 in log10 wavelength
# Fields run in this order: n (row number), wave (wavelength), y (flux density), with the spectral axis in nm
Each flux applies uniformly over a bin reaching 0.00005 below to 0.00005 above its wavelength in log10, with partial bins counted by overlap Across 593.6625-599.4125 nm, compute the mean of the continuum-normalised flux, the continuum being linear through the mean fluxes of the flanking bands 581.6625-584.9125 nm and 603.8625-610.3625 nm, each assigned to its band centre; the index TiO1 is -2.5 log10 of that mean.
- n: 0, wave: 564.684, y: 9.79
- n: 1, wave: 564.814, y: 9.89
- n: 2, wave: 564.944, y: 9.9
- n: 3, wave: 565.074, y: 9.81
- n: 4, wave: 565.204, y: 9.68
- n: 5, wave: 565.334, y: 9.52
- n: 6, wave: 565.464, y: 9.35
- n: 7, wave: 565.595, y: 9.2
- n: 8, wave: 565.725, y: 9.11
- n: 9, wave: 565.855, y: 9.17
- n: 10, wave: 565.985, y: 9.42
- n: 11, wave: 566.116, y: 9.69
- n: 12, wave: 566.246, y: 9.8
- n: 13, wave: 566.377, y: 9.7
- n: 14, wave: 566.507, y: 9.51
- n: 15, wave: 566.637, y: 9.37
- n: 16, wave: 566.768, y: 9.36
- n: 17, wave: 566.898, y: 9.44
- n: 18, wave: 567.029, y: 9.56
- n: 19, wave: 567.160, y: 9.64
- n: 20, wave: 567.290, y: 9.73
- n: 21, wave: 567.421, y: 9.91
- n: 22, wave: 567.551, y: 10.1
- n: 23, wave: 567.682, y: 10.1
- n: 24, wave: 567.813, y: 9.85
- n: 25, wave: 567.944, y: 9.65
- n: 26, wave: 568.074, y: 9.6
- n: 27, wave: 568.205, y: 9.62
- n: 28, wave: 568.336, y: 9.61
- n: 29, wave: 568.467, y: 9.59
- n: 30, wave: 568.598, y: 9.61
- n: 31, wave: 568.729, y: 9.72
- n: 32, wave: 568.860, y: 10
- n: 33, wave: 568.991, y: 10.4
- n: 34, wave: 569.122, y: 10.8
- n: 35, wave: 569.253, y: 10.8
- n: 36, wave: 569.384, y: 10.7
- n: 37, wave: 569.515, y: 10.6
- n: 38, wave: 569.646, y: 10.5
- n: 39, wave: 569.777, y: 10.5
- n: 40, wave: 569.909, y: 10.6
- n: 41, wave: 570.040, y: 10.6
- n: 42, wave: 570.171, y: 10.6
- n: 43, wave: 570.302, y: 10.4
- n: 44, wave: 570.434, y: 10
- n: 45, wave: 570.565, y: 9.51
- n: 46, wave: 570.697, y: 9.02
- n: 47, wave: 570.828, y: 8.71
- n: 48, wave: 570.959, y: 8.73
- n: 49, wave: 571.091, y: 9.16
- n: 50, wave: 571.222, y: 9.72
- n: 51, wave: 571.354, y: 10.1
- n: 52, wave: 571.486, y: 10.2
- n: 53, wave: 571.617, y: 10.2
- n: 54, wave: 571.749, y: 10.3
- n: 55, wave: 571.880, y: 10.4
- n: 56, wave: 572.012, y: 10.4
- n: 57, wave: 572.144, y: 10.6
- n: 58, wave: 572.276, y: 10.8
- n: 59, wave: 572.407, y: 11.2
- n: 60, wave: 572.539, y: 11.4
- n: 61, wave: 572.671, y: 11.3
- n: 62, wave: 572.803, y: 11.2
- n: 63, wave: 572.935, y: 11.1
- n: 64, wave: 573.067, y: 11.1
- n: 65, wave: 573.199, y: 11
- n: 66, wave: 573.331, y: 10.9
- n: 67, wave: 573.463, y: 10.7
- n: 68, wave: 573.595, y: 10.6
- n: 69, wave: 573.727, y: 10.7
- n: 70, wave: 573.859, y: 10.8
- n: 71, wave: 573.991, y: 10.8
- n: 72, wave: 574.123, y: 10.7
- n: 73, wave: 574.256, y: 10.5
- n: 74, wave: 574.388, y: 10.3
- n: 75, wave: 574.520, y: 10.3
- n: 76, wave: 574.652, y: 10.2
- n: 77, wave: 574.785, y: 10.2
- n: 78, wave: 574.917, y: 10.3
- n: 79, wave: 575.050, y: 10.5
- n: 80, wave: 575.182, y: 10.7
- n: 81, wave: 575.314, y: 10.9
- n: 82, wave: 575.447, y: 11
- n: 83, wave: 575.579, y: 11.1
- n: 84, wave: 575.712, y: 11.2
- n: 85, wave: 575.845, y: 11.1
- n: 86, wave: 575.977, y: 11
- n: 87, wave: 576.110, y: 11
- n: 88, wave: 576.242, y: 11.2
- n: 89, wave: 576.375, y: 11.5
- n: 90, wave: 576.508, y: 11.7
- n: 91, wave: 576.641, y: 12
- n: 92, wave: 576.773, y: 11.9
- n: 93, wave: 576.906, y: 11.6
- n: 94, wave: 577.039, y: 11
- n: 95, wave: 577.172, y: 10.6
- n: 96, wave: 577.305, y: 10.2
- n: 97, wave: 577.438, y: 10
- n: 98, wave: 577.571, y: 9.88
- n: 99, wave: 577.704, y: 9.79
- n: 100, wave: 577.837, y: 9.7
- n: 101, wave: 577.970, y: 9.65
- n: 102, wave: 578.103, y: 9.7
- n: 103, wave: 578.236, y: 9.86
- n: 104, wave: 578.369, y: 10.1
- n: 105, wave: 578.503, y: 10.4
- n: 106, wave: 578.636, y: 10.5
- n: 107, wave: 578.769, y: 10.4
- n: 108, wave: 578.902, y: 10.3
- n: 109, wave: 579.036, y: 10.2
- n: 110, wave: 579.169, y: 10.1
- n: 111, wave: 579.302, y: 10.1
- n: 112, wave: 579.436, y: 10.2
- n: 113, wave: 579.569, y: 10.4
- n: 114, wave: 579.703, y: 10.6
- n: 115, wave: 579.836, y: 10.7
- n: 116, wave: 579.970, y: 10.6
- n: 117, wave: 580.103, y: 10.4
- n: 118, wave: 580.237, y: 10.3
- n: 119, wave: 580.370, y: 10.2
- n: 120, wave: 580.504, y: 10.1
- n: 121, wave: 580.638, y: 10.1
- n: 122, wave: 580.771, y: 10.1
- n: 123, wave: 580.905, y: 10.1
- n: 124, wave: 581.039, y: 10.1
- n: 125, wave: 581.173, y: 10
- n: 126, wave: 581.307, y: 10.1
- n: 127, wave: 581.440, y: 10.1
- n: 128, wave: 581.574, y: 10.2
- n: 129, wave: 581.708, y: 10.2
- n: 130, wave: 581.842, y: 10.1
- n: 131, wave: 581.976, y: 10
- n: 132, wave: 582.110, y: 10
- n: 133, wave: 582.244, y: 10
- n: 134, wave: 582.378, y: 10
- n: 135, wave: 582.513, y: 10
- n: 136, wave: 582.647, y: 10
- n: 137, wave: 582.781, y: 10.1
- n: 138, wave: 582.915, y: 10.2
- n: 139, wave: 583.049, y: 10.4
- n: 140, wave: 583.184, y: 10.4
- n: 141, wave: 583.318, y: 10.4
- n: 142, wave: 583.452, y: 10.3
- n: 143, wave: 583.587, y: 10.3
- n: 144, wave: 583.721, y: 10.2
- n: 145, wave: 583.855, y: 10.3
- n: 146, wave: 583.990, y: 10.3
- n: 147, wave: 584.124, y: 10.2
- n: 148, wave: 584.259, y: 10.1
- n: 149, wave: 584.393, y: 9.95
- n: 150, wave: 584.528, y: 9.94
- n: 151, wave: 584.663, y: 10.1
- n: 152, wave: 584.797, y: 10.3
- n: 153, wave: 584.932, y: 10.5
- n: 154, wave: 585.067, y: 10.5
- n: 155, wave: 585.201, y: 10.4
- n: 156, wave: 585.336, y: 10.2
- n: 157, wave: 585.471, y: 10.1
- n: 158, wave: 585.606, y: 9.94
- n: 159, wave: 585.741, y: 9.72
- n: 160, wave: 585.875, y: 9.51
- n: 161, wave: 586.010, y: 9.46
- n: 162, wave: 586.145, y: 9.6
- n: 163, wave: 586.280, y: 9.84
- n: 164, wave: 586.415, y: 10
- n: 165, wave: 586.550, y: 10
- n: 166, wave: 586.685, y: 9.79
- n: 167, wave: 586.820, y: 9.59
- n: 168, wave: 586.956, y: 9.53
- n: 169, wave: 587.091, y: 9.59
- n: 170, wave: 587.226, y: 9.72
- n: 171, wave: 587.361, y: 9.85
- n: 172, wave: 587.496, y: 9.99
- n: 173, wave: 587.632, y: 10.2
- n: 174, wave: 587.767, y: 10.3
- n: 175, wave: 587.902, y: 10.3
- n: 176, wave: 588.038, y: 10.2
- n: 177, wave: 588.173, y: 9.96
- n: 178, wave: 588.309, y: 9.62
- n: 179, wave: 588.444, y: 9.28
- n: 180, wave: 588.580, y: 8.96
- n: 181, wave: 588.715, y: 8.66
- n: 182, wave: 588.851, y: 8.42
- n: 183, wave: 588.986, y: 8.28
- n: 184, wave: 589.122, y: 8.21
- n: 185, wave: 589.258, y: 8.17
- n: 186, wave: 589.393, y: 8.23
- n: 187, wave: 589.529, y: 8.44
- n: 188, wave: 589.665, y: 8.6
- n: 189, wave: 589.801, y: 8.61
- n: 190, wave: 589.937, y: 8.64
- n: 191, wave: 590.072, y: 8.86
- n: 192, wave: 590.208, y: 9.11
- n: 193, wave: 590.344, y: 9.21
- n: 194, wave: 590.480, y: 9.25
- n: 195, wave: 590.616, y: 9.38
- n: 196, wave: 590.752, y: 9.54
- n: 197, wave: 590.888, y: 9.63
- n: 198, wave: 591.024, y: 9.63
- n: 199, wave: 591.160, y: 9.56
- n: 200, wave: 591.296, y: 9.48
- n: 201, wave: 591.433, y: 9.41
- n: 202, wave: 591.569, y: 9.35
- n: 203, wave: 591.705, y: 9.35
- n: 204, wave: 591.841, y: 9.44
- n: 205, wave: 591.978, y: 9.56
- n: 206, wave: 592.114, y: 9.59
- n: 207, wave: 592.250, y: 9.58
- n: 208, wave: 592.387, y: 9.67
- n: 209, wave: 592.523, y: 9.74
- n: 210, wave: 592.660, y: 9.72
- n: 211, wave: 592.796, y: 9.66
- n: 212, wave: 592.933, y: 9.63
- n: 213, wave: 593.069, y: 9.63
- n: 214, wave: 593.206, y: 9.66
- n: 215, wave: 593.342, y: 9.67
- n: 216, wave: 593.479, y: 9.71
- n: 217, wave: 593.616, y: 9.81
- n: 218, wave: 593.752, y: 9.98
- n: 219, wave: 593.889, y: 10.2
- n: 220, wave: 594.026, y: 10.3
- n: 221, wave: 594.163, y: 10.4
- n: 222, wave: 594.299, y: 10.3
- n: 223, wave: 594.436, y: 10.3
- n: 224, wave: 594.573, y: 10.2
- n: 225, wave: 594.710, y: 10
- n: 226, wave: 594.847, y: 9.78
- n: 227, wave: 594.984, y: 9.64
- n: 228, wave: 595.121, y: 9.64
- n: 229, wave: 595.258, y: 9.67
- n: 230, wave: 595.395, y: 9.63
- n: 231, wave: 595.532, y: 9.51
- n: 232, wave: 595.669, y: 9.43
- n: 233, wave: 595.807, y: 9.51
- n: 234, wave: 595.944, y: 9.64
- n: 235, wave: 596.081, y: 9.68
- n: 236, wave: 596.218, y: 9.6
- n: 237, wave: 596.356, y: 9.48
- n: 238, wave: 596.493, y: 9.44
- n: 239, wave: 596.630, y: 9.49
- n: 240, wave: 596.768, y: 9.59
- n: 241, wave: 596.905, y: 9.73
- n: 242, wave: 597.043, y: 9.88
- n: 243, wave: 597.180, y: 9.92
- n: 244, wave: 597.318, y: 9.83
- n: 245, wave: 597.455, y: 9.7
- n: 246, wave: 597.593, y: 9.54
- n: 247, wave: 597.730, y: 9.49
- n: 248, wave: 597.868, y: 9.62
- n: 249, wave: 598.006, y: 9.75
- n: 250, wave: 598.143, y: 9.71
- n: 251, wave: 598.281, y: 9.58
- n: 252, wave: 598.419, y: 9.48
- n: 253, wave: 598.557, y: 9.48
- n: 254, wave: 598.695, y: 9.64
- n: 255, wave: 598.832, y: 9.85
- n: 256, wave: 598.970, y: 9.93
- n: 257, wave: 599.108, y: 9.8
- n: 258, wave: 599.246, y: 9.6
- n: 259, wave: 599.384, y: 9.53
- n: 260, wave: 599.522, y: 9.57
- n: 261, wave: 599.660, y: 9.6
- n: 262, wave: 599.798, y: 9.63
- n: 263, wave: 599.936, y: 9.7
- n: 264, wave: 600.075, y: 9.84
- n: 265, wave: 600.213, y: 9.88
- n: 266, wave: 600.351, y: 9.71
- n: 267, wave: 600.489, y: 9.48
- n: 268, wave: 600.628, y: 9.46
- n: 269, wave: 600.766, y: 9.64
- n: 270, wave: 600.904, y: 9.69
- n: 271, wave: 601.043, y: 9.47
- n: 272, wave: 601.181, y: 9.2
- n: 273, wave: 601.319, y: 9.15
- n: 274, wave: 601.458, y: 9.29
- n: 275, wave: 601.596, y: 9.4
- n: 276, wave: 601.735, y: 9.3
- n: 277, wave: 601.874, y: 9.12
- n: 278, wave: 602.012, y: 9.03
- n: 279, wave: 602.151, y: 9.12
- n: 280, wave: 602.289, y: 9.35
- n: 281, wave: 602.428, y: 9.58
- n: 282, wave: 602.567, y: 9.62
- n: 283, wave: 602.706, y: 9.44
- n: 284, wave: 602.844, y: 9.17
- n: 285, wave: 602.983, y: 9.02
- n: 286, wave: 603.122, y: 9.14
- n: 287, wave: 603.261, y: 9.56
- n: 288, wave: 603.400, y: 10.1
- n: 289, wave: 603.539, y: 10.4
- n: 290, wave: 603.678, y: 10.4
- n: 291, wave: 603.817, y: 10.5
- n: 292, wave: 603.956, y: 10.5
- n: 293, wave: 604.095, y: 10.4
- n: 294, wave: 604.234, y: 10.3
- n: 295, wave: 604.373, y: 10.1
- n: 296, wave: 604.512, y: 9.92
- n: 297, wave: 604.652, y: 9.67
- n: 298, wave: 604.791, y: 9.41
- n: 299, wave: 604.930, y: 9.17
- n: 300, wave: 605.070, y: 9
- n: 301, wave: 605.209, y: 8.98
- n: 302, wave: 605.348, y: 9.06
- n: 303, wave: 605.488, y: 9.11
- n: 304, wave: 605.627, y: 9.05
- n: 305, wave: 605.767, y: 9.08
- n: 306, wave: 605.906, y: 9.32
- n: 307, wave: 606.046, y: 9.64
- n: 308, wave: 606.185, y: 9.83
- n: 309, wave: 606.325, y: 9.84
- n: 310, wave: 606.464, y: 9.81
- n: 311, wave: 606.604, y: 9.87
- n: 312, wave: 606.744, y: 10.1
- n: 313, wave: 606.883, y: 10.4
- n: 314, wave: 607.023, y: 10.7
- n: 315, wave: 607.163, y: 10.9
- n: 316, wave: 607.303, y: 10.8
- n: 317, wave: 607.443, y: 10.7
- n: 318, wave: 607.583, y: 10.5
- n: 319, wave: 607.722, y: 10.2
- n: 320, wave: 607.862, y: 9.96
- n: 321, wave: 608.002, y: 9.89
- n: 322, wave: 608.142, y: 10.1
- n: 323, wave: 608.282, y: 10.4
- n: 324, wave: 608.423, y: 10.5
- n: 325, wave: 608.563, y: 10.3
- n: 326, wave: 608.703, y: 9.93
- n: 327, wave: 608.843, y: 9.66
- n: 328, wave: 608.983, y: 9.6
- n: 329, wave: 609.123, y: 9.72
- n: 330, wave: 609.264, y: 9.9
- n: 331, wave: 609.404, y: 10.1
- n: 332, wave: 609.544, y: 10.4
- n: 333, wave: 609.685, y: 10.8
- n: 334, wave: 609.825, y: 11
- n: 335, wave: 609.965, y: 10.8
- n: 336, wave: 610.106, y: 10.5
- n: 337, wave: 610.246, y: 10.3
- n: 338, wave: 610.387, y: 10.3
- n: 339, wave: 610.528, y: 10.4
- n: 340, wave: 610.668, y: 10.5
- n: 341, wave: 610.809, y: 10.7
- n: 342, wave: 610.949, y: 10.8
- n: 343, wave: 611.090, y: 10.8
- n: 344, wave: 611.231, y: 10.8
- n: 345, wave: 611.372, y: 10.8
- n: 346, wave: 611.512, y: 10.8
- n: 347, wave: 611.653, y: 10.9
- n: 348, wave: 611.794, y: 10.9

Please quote 0.036 mag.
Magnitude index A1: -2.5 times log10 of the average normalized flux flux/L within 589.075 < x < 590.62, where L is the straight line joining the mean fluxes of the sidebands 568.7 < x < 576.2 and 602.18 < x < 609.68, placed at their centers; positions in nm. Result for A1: 0.17 mag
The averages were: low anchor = 10.5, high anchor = 9.87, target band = 8.71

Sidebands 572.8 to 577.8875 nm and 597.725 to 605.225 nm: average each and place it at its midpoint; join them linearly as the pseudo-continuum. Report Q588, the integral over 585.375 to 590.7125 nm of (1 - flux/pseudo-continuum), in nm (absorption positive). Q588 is 0.447 nm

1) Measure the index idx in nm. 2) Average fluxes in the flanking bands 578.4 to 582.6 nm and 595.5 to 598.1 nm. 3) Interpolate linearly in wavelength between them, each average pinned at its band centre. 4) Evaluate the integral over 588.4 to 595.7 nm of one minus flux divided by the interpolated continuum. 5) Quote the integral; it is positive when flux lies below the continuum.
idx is 0.28 nm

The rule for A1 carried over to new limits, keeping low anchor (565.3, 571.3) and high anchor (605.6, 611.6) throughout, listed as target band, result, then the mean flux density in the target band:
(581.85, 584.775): -0.020 mag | 10.2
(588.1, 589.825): 0.150 mag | 8.73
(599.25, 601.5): 0.067 mag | 9.56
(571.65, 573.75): -0.106 mag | 10.8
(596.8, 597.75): 0.042 mag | 9.74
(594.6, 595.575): 0.041 mag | 9.72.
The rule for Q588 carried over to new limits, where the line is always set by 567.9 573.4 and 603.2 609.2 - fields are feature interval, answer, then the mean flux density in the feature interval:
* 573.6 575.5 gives -0.06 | 10.6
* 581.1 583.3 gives 0.01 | 10.1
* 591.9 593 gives 0.05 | 9.64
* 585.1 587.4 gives 0.07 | 9.83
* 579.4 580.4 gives -0.03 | 10.4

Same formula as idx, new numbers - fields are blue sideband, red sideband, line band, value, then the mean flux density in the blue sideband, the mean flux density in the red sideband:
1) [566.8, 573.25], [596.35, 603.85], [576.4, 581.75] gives -0.20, 10.2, 9.59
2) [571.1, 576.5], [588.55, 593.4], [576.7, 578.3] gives 0.01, 10.7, 9.18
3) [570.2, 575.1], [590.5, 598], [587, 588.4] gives -0.01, 10.4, 9.69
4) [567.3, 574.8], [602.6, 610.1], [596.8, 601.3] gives 0.17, 10.3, 9.95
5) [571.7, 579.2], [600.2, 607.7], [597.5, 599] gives 0.04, 10.7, 9.7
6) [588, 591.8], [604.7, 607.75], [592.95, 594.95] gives -0.16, 9.07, 9.79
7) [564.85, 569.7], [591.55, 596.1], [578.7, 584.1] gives -0.24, 9.79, 9.76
